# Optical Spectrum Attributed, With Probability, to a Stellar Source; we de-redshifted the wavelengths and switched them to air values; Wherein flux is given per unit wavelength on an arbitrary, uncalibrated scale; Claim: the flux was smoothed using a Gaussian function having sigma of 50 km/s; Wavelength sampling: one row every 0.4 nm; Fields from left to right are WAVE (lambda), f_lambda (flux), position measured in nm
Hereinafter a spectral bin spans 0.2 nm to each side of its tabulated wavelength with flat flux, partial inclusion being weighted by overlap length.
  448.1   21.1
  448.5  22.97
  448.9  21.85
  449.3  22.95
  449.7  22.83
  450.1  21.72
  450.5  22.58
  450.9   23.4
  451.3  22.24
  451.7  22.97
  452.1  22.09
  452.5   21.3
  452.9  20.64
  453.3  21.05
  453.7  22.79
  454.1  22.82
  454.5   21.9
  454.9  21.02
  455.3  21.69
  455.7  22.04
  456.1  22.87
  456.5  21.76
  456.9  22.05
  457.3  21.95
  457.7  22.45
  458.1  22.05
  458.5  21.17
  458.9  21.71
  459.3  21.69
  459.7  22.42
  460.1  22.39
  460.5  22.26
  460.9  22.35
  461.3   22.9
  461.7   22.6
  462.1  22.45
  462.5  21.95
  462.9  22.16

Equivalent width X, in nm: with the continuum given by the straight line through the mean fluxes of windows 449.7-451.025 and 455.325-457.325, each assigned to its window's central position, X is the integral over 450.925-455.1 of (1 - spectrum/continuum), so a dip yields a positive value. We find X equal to 0.08 nm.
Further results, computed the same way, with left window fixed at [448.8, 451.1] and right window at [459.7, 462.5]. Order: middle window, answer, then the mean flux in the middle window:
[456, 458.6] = 0.05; 22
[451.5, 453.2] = 0.06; 21.7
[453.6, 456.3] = 0.05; 22.1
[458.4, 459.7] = 0.05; 21.7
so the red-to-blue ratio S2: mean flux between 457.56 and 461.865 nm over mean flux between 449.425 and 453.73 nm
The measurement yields 1.00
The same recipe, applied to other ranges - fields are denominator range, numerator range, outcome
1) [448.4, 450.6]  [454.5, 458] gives 0.98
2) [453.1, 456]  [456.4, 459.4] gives 1.00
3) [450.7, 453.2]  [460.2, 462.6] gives 1.02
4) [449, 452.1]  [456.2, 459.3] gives 0.97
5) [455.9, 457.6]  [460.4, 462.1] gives 1.02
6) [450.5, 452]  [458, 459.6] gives 0.95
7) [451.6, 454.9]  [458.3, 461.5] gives 1.01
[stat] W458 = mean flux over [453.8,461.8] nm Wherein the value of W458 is 22.1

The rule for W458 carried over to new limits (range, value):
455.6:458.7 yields 22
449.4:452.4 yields 22.5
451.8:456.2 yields 21.8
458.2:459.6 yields 21.6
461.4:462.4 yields 22.5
